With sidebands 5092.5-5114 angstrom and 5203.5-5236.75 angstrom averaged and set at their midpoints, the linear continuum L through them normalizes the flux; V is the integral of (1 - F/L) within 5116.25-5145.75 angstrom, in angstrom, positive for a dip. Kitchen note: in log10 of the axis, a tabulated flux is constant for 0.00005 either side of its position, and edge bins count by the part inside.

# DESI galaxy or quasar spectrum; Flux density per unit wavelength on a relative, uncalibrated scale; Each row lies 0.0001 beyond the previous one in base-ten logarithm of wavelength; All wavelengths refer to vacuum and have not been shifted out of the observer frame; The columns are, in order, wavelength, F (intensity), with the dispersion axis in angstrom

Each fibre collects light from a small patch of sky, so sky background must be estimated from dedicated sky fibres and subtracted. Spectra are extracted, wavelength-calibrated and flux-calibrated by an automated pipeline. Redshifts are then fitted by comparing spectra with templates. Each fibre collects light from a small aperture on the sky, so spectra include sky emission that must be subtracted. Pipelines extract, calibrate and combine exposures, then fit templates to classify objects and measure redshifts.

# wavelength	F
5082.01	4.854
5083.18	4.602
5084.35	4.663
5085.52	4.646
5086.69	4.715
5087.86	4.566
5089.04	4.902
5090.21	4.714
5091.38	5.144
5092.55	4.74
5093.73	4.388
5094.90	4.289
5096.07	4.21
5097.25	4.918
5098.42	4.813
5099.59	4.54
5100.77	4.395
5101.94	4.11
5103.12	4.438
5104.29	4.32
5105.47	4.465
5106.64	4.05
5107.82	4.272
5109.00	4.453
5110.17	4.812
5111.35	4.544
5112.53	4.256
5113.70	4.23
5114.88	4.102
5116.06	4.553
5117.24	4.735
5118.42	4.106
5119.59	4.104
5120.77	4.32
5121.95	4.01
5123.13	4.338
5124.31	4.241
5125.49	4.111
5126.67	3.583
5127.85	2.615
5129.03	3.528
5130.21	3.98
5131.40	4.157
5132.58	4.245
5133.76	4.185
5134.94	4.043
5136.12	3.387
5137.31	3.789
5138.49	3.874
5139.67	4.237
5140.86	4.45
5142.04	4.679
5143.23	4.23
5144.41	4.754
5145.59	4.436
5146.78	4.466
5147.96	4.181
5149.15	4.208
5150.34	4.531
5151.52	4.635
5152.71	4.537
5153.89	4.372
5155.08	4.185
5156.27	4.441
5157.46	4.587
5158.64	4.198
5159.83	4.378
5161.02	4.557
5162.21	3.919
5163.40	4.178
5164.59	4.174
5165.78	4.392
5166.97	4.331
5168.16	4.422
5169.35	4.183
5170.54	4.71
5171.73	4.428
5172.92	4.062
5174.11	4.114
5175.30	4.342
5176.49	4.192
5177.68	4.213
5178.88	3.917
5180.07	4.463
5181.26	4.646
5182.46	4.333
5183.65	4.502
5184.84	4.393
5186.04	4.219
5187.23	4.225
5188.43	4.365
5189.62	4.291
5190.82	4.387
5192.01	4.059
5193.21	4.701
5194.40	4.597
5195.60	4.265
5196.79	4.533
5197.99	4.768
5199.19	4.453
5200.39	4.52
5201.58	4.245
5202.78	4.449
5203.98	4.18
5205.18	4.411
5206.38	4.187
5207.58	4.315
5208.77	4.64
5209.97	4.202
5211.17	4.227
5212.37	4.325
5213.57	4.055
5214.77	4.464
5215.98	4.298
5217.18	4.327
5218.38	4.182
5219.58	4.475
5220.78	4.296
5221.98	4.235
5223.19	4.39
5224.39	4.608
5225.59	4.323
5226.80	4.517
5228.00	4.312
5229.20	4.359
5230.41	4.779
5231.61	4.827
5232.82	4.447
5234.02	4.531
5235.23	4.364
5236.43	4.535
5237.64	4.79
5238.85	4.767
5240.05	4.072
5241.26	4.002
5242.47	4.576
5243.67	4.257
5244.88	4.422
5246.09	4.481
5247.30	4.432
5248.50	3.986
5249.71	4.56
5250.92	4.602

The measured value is 2.2 angstrom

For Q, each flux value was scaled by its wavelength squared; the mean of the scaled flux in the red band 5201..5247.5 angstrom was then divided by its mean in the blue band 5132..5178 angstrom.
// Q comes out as 1.05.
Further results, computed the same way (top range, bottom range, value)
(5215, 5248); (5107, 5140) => 1.13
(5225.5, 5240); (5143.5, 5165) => 1.07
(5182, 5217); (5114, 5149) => 1.09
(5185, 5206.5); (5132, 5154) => 1.05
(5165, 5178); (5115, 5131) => 1.09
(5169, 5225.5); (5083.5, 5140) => 1.05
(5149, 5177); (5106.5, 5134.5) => 1.06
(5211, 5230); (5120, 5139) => 1.15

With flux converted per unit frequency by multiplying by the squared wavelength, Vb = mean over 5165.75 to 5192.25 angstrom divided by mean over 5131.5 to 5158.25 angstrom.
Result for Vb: 1.0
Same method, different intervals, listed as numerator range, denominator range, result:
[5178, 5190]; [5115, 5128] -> 1.08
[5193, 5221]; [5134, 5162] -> 1.04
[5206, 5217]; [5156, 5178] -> 1.02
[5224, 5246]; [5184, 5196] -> 1.04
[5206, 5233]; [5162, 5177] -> 1.05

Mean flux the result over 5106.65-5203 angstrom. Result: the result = 4.28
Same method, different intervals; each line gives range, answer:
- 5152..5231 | 4.35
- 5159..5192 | 4.3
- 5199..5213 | 4.34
